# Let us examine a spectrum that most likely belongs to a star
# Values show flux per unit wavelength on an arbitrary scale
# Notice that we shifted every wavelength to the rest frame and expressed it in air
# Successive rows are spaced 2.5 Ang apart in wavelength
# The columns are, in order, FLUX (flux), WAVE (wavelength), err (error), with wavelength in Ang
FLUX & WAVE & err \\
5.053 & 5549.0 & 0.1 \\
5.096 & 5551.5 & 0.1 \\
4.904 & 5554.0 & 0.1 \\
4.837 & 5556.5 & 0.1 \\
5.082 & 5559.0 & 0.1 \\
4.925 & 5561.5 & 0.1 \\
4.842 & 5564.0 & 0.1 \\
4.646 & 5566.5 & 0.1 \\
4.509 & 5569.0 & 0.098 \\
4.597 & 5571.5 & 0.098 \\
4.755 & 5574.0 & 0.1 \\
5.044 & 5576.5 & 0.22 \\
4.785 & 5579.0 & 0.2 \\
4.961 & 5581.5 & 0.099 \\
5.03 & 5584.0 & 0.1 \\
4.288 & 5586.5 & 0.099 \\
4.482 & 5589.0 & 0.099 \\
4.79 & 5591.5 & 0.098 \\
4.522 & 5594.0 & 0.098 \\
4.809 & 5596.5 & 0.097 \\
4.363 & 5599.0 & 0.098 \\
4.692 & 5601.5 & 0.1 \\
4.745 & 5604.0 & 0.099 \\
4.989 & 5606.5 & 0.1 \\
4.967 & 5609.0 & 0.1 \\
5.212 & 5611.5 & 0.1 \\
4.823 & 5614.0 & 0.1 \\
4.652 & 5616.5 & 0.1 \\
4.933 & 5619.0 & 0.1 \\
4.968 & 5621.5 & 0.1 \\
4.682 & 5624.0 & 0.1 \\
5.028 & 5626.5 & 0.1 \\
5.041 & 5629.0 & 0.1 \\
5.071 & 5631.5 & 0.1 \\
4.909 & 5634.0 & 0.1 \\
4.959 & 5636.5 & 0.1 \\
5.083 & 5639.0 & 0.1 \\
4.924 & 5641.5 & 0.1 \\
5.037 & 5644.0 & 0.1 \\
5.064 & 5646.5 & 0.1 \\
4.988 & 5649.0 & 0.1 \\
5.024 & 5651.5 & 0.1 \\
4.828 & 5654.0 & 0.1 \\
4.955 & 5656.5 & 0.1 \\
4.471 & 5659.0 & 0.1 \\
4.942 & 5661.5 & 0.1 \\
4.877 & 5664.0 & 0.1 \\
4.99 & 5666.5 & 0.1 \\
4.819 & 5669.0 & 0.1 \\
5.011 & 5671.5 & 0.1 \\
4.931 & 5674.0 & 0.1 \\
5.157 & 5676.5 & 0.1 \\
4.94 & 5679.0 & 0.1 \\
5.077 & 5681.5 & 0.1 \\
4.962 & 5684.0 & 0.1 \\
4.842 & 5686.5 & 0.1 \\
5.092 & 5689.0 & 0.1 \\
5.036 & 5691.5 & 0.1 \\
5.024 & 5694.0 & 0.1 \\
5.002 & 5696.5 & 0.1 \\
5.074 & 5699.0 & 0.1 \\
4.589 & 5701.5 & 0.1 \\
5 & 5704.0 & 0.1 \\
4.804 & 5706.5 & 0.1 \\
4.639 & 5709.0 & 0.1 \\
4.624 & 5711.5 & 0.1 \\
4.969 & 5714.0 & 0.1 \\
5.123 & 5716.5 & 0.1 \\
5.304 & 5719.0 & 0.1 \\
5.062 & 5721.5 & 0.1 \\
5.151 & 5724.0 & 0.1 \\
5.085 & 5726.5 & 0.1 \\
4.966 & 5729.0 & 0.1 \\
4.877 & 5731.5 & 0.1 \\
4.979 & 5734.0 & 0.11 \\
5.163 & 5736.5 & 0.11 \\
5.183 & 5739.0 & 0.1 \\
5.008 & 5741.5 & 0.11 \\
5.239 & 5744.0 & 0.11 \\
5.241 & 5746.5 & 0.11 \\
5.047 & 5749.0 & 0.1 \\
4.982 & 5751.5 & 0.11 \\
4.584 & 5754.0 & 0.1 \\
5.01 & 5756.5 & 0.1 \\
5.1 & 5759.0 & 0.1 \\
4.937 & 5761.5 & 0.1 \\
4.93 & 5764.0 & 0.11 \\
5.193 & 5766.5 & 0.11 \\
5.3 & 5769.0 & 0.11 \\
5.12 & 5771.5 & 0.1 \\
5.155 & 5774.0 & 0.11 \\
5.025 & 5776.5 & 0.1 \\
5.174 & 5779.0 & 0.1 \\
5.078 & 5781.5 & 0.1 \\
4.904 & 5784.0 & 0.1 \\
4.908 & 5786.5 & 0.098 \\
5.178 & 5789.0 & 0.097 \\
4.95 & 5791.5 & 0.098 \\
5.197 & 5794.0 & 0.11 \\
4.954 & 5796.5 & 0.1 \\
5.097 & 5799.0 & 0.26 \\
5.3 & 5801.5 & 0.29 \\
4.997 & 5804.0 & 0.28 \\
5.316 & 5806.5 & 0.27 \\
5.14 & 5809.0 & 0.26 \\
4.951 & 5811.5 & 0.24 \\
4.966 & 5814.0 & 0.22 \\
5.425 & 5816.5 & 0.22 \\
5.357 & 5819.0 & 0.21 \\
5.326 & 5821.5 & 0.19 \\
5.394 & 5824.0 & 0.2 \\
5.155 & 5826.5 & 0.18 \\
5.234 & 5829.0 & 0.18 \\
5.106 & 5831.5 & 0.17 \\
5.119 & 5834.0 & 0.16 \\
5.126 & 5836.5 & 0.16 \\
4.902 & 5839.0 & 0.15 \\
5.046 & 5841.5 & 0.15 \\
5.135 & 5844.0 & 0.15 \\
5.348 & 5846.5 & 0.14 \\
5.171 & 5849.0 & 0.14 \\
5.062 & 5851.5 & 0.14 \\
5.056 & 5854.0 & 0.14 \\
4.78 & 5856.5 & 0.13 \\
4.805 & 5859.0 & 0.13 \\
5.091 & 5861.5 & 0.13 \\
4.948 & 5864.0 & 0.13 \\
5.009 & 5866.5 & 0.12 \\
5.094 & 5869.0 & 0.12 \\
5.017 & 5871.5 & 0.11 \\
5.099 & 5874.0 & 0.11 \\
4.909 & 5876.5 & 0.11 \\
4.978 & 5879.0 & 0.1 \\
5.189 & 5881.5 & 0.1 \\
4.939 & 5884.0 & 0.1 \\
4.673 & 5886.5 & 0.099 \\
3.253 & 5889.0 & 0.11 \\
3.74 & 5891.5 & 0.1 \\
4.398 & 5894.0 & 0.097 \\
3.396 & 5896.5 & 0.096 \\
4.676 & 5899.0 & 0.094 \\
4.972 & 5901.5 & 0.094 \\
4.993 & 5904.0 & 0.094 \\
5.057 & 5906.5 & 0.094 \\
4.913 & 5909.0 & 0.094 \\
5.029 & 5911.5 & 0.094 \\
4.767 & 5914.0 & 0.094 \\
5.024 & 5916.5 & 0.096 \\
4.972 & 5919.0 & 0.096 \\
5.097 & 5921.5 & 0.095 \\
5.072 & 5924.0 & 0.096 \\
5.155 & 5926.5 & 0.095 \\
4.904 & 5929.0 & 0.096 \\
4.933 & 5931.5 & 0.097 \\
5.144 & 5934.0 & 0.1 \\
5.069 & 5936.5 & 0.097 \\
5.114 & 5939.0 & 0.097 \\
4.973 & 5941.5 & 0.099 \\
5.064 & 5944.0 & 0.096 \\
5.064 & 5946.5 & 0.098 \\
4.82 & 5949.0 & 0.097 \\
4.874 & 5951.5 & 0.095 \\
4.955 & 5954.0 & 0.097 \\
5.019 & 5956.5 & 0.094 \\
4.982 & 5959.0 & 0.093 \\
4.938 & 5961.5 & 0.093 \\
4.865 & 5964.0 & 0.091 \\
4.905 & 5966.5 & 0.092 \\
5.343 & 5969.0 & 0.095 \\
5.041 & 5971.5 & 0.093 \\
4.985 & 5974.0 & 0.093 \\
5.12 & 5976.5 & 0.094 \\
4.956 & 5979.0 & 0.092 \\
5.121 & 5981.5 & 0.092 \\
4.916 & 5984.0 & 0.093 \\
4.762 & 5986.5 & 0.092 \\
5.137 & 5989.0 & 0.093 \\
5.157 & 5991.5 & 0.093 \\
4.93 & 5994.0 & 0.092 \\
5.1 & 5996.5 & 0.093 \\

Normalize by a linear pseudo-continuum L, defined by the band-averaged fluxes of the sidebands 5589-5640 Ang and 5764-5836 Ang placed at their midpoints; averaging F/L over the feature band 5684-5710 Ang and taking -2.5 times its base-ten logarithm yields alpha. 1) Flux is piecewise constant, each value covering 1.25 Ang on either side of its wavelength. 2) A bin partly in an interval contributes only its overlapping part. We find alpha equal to 0.014 mag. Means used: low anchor 4.85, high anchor 5.14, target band 4.92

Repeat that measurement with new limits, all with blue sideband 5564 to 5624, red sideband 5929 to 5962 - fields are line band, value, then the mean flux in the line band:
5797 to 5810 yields -0.06 mag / 5.16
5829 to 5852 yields -0.04 mag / 5.12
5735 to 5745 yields -0.06 mag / 5.14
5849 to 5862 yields -0.01 mag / 4.97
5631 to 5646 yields -0.05 mag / 5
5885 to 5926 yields 0.07 mag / 4.64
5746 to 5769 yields -0.03 mag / 5.01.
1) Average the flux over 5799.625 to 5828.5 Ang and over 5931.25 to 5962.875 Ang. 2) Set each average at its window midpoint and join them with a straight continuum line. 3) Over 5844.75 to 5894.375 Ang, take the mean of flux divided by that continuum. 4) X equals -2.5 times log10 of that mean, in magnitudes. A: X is 0.06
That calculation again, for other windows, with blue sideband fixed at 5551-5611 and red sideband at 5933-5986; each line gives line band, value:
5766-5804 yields -0.04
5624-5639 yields -0.04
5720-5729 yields -0.05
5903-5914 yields 0.00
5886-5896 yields 0.26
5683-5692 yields -0.03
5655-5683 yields -0.02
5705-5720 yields -0.01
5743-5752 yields -0.06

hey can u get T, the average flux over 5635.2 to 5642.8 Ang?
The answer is 4.99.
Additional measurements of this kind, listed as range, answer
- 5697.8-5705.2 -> 4.89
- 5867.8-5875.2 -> 5.07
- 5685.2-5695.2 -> 5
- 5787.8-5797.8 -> 5.07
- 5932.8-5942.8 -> 5.07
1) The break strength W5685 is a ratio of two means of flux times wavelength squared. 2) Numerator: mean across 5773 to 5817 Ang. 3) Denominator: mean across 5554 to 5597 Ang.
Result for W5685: 1.2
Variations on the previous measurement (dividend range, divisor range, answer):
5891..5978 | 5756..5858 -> 1.00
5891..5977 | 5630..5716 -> 1.09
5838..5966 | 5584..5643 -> 1.12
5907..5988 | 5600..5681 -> 1.13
